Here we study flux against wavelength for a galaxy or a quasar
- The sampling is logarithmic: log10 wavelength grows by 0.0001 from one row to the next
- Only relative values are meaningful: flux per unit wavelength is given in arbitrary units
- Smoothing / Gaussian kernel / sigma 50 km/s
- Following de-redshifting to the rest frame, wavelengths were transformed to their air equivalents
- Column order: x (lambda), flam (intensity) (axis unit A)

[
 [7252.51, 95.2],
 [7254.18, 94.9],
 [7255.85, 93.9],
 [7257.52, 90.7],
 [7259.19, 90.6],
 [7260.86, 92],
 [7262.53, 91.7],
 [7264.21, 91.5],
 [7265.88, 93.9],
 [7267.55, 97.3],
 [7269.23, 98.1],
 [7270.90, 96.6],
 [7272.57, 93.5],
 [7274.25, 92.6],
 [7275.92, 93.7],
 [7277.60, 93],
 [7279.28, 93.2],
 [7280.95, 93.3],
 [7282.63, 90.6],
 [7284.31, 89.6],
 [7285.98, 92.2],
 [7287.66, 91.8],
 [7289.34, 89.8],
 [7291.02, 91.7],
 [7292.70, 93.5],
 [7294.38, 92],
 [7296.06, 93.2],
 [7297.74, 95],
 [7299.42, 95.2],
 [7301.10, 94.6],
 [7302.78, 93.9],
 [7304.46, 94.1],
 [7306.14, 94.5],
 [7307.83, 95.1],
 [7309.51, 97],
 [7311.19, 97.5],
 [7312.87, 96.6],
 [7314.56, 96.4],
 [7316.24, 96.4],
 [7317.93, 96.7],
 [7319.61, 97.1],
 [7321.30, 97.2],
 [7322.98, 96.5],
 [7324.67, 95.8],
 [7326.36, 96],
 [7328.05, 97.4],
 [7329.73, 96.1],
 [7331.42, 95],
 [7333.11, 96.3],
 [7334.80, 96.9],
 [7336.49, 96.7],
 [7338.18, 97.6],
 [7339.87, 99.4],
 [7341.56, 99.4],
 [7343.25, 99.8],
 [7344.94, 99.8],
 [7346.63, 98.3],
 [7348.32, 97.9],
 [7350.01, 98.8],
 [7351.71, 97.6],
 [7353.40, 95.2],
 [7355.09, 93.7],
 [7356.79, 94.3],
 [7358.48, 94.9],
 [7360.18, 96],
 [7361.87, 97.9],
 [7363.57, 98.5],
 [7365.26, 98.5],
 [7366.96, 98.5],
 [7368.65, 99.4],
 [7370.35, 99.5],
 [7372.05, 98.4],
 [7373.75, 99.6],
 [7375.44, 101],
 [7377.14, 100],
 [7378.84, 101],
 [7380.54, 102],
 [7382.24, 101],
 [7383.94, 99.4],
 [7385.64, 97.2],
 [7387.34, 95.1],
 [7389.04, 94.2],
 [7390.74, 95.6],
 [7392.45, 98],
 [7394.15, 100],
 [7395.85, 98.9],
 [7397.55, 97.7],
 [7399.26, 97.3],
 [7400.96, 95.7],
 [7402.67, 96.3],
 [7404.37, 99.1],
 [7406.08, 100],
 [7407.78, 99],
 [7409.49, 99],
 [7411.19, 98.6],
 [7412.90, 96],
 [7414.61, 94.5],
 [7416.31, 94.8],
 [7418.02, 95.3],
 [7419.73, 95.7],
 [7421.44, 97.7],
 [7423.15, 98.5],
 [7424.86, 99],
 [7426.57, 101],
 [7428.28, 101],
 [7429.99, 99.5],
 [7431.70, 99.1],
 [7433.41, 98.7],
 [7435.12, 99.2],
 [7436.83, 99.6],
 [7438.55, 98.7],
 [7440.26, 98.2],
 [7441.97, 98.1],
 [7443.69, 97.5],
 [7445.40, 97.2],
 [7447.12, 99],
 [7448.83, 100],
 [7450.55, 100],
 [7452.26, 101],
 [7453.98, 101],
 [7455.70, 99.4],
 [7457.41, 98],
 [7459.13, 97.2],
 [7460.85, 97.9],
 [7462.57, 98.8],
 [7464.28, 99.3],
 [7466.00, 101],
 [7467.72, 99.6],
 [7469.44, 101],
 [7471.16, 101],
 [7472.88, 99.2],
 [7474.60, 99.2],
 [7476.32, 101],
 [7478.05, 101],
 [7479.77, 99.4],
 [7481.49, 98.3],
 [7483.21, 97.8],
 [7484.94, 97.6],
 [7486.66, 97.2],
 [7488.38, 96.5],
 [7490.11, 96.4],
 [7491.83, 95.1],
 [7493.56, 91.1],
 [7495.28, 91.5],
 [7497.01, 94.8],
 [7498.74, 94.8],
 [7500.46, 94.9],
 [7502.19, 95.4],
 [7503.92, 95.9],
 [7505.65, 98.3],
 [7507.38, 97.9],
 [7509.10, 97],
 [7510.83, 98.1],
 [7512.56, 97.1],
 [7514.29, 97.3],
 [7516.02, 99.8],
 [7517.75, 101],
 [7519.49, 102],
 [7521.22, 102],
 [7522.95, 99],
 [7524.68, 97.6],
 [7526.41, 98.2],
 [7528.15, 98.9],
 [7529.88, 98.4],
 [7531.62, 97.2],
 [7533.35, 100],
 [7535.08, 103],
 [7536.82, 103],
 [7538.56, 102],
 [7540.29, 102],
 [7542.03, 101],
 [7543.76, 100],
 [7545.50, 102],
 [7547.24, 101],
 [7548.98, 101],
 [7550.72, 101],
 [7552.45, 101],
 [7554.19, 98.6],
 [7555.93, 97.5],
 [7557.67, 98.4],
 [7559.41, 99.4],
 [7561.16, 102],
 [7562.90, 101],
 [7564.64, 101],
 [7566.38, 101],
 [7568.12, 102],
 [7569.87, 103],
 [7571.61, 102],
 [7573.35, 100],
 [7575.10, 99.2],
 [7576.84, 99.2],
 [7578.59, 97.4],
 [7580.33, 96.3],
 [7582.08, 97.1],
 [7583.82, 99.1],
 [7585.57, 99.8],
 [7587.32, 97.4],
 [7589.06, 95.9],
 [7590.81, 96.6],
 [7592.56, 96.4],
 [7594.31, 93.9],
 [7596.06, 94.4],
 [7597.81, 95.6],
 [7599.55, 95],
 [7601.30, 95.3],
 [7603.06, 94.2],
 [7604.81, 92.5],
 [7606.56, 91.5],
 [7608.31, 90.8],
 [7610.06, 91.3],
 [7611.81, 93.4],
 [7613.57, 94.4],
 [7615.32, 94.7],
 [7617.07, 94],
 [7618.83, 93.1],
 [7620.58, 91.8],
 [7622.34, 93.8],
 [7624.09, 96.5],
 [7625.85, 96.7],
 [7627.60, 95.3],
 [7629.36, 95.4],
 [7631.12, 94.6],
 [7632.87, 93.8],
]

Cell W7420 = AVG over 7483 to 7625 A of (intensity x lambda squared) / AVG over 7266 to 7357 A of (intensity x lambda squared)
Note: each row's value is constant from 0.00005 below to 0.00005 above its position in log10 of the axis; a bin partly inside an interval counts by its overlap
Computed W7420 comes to 1.1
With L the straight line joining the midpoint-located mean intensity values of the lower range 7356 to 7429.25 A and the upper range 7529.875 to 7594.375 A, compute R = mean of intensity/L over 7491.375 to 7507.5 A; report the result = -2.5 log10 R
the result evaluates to 0.05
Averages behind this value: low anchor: 98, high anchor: 99.7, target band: 94.8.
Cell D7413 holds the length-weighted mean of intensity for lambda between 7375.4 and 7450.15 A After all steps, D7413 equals 98.3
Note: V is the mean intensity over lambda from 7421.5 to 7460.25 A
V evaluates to 99.1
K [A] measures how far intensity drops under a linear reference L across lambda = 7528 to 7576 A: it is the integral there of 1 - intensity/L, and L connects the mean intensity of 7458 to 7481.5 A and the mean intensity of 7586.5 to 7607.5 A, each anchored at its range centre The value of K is -2.02 A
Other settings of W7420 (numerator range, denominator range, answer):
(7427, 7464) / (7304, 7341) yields 1.06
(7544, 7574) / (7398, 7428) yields 1.07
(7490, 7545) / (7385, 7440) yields 1.03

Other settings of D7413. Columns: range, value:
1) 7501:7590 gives 99.5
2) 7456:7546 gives 98.5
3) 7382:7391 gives 97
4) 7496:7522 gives 97.7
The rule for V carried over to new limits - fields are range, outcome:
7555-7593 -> 99.2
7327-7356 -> 97.4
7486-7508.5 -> 95.4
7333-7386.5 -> 98.3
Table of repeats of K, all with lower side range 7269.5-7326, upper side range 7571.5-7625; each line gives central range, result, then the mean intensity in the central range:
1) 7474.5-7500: -0.4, 96.7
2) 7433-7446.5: -0.5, 98.4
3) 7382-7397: -0.5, 97.6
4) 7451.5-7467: -0.7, 99.3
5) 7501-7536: -1.3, 98.7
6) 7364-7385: -1.2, 99.8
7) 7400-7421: -0.5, 97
